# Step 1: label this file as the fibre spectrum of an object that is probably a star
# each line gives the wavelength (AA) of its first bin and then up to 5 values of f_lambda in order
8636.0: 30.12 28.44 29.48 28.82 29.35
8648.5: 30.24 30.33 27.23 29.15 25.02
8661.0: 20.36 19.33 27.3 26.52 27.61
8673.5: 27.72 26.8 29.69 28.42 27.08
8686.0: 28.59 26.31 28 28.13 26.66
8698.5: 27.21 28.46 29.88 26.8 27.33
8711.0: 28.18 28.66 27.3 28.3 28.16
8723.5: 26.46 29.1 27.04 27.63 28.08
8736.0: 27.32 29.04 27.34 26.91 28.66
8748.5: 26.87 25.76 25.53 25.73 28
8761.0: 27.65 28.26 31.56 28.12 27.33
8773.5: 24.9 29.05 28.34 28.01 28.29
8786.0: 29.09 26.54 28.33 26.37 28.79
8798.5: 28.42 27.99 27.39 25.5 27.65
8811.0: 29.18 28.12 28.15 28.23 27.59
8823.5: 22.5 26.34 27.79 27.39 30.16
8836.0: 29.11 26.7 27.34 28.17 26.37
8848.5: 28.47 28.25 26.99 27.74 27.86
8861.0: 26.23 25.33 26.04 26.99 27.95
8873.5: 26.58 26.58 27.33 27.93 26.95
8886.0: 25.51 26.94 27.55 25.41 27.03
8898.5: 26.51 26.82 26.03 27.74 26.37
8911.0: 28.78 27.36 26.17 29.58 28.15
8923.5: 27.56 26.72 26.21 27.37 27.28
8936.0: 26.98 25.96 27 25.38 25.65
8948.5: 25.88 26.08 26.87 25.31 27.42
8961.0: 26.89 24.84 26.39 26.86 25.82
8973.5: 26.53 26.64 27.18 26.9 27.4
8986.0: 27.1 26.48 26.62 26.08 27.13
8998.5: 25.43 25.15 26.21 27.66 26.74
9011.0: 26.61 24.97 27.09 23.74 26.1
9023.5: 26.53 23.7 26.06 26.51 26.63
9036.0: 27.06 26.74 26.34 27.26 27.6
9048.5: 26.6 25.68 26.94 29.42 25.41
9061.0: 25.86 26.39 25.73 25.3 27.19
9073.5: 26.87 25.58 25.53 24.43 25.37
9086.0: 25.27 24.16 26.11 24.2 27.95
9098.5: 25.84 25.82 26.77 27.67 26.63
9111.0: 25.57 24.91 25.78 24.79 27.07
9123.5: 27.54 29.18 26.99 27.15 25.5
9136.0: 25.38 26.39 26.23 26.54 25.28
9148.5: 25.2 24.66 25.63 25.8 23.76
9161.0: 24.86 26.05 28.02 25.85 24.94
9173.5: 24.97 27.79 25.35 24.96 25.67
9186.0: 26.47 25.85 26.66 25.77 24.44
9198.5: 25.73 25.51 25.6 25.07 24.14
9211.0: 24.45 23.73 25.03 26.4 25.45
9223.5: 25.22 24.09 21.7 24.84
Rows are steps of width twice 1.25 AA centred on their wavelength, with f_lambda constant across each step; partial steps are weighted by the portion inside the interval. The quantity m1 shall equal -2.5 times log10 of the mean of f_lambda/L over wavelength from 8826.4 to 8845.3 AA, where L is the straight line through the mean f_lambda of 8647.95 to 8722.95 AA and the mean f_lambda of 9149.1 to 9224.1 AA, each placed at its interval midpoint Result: -0.05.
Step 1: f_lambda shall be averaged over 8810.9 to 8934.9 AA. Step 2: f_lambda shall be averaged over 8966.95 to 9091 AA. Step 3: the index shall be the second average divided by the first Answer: 0.96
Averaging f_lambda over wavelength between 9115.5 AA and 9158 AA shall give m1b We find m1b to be 26.1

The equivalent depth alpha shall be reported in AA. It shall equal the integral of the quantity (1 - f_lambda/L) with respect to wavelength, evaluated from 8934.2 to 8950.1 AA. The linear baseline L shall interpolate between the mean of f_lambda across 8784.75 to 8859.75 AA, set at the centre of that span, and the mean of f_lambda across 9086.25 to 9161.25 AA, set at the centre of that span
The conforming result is 0.5 AA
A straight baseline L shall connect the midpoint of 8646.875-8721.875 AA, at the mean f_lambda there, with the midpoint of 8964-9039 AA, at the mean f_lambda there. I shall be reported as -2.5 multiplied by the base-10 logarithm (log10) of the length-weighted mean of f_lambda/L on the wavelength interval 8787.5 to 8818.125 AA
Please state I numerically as -0.03 mag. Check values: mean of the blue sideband 27.4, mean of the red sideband 26.3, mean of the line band 27.7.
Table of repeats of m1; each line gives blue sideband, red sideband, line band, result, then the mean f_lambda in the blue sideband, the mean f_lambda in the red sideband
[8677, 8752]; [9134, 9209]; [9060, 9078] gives 0.000 mag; 27.8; 25.6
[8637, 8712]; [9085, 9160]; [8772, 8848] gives -0.022 mag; 27.5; 26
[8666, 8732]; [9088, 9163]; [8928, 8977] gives 0.014 mag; 27.8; 26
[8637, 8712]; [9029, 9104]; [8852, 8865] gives 0.002 mag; 27.5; 26.2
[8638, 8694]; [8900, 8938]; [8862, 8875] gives 0.028 mag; 27.4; 27.3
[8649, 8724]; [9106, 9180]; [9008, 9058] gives -0.003 mag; 27.3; 26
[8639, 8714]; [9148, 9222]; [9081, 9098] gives 0.017 mag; 27.5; 25.5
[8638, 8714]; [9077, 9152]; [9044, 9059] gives -0.033 mag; 27.5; 26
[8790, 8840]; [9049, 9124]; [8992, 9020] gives 0.018 mag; 27.6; 26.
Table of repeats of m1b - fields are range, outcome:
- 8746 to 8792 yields 27.7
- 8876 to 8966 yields 26.8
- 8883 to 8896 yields 26.5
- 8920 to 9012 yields 26.5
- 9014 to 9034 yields 25.7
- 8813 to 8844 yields 27.5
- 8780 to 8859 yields 27.6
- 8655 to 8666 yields 23.8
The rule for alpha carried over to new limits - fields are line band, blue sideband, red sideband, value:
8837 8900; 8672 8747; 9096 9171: 0.4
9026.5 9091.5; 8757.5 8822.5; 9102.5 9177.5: 0.8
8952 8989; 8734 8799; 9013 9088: 0.0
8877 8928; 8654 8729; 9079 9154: -1.0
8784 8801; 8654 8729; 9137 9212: -0.7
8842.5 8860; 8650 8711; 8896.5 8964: -0.5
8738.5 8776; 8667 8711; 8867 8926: 0.1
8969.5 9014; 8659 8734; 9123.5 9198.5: -0.2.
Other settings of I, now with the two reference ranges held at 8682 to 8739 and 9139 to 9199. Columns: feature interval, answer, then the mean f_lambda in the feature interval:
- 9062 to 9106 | 0.01 mag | 25.8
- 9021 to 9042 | 0.01 mag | 26.2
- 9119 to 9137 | -0.04 mag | 26.9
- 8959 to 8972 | 0.02 mag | 26.2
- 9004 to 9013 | -0.01 mag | 26.8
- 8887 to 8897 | 0.01 mag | 26.7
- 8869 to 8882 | -0.01 mag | 27.2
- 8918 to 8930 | -0.03 mag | 27.5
